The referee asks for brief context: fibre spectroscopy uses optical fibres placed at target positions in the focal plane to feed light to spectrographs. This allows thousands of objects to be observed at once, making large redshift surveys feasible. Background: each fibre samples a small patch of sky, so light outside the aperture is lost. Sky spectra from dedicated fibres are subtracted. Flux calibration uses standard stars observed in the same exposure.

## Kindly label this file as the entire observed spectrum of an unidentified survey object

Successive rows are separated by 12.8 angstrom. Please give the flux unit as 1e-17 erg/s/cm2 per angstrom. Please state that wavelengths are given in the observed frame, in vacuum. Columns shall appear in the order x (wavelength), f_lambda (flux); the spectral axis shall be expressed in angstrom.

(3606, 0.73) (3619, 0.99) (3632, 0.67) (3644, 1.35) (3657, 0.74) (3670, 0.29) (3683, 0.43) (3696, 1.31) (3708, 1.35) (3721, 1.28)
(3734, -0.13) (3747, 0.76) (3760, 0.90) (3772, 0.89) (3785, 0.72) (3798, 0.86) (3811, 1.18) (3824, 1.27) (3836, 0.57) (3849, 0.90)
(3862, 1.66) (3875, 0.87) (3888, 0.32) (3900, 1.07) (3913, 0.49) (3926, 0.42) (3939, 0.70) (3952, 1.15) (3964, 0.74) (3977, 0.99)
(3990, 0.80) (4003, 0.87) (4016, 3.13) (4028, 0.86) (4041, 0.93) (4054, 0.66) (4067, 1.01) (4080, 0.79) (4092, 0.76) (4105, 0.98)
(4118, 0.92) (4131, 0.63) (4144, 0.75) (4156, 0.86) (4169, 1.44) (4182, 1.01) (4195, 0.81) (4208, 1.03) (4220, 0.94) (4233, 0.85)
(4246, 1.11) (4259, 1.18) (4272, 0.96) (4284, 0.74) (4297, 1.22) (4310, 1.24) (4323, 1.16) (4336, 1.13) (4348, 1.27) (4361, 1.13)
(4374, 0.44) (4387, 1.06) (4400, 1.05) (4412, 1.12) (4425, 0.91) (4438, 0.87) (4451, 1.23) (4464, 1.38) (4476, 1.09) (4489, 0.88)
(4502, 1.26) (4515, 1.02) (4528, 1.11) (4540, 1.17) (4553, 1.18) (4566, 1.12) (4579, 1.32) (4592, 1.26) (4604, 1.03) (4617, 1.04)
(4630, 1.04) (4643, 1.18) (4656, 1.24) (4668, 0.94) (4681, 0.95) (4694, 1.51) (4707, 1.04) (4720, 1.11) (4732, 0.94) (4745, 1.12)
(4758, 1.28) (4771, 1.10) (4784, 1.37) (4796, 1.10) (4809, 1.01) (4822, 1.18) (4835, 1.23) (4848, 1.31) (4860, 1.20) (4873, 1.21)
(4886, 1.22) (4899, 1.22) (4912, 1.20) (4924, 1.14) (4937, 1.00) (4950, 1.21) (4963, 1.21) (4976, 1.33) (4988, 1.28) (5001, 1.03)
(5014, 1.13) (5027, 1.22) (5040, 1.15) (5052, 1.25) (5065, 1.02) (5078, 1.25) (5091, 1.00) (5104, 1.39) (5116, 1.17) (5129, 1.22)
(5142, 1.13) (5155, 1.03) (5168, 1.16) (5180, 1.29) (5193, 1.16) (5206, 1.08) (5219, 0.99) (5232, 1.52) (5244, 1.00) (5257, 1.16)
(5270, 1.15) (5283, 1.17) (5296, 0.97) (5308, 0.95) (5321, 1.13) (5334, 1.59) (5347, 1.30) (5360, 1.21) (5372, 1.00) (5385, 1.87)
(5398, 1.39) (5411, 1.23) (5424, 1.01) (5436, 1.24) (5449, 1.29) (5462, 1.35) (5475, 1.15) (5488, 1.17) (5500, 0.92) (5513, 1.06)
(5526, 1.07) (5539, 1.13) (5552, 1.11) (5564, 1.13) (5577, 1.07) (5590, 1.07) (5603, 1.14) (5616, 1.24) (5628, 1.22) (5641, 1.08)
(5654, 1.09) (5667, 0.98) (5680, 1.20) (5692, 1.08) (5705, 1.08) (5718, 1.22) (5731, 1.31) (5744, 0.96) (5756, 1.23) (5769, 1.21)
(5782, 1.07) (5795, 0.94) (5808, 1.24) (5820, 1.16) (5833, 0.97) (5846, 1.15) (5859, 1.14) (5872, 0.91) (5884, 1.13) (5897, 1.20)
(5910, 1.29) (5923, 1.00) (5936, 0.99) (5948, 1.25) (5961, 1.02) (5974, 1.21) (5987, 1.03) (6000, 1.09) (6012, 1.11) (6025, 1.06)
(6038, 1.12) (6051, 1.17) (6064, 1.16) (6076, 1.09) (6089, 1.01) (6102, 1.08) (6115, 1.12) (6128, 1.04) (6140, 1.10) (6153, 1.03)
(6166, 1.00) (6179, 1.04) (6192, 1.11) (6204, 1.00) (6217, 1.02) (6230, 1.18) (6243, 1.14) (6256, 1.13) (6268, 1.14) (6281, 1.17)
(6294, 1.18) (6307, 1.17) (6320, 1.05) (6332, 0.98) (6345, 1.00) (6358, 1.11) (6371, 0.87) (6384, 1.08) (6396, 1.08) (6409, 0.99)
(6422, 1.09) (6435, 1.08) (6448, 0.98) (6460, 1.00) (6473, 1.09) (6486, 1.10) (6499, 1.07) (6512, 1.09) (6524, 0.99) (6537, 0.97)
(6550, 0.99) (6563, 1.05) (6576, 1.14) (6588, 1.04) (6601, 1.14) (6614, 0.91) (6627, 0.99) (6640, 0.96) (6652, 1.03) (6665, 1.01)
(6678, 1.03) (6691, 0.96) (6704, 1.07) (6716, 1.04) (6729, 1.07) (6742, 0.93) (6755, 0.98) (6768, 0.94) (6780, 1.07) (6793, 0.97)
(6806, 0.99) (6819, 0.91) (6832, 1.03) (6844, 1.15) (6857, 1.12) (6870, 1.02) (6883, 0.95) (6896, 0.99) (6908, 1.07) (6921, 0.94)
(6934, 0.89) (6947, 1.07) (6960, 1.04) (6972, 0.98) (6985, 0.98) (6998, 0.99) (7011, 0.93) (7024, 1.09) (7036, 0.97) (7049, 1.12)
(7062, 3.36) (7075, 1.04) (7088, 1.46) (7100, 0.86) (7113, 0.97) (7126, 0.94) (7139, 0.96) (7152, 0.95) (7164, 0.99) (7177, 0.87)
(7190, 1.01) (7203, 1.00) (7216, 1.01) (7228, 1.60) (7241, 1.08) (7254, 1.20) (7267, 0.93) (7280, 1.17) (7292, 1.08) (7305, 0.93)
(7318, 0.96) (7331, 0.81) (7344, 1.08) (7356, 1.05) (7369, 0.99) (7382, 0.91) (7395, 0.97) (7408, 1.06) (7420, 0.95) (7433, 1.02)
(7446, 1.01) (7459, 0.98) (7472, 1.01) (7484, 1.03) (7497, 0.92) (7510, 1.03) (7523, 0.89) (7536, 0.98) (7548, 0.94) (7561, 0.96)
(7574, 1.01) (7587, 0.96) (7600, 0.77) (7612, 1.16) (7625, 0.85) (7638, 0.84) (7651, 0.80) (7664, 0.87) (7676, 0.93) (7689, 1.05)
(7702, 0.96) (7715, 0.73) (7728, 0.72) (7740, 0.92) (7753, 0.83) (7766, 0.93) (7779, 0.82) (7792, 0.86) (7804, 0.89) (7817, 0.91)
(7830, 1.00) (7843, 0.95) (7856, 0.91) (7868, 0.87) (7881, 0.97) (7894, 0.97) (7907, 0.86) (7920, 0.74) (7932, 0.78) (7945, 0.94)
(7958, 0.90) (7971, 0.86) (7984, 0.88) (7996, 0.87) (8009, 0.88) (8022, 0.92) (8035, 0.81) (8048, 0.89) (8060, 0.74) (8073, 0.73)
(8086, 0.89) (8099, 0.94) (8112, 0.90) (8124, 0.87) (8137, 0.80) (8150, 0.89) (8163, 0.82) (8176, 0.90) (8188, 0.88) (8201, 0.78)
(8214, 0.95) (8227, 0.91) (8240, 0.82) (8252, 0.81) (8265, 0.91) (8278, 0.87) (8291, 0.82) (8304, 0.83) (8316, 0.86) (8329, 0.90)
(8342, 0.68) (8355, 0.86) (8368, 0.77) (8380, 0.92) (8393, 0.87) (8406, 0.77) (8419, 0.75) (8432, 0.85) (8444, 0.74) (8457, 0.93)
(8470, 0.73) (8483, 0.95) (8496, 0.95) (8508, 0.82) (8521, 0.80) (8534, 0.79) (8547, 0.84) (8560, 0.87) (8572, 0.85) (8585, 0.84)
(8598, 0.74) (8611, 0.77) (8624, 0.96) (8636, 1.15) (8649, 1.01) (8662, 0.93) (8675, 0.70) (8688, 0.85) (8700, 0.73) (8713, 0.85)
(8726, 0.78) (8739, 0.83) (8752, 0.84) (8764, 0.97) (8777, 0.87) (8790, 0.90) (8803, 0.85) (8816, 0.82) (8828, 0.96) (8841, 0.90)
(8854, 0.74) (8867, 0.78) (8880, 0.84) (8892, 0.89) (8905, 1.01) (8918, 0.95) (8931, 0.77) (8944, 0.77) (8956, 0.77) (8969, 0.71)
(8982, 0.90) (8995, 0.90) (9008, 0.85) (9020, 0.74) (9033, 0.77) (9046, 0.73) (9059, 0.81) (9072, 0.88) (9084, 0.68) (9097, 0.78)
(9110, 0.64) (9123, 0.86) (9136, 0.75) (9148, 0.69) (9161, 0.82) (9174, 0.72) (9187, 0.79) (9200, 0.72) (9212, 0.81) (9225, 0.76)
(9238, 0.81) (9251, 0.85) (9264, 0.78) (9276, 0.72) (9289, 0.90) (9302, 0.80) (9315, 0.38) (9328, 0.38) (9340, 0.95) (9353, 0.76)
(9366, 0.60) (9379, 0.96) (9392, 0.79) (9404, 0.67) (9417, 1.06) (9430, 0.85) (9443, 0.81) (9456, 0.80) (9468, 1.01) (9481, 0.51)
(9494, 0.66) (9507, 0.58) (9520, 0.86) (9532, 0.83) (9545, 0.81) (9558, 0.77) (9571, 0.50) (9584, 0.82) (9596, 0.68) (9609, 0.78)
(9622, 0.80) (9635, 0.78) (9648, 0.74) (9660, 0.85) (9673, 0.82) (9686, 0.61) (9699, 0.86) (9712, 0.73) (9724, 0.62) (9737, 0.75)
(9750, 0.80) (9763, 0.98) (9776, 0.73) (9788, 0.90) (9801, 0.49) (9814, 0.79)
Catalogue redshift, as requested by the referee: 0.076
